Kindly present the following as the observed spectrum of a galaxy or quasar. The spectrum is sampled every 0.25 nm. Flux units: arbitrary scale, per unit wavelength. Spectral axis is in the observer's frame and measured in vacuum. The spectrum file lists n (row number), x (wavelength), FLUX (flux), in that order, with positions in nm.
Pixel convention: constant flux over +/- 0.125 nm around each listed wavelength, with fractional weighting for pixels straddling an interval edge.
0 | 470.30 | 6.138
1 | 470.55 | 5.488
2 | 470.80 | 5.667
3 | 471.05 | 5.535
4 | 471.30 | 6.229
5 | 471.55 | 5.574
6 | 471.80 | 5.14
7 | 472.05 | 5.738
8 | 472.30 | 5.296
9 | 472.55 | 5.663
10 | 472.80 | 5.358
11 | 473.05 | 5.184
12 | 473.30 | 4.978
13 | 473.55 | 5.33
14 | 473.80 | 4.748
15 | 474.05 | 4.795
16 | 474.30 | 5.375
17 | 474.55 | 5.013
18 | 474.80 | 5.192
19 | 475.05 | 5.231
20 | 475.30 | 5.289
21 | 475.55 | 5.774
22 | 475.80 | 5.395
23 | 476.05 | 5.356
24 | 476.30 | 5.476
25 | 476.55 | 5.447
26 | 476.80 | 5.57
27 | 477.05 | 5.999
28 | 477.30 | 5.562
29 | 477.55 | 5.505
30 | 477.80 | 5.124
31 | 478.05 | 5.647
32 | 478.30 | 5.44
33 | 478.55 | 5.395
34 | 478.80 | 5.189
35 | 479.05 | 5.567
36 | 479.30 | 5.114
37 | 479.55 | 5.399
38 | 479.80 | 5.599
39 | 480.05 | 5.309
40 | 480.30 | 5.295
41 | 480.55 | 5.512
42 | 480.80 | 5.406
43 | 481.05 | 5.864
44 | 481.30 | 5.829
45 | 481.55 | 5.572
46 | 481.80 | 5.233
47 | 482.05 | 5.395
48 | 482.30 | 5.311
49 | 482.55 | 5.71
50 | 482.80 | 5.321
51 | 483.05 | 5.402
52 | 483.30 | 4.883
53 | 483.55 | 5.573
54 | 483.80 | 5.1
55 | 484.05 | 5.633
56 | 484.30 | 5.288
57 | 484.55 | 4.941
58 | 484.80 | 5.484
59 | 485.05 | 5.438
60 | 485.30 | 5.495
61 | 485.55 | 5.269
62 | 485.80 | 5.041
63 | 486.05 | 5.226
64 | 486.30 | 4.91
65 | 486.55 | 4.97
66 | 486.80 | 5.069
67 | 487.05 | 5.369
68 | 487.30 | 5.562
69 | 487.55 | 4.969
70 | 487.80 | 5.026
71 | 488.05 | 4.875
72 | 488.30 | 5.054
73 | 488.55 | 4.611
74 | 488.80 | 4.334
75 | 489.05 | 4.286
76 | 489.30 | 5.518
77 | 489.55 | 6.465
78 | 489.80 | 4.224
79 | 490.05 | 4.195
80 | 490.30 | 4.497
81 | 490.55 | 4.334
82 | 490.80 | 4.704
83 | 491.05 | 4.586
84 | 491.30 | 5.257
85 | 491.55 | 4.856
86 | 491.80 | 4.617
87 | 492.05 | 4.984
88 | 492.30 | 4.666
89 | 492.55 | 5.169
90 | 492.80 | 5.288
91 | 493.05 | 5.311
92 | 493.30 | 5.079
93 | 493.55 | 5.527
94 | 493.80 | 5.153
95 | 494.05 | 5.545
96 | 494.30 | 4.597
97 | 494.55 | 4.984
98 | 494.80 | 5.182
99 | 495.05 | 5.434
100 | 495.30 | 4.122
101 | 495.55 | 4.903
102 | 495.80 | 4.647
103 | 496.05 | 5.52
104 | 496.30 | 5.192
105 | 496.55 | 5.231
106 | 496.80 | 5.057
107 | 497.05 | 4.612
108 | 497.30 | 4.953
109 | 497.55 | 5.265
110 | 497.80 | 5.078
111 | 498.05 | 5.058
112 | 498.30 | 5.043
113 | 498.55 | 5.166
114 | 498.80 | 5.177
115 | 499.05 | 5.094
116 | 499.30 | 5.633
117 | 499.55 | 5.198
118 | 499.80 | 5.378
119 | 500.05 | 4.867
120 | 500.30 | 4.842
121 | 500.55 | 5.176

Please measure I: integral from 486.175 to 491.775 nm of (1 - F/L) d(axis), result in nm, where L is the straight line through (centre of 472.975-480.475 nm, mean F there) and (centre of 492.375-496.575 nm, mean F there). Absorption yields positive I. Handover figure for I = 0.31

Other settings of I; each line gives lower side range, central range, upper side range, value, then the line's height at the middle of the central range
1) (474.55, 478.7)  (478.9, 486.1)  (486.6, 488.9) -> -0.25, 5.21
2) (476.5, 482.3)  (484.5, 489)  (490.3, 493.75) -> 0.07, 5.16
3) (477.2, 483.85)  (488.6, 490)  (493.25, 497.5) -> 0.08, 5.2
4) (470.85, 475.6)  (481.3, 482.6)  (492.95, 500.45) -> -0.05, 5.25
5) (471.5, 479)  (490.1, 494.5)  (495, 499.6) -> 0.16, 5.13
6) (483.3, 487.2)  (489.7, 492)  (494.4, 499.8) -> 0.25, 5.17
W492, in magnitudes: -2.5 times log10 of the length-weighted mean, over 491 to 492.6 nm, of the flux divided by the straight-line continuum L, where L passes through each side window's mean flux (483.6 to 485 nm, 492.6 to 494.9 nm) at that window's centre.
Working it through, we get 0.07 mag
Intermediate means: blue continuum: 5.31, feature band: 4.88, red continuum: 5.18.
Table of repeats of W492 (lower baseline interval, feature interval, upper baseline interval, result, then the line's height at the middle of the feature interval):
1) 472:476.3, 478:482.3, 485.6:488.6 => -0.05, 5.18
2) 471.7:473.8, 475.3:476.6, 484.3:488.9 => -0.04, 5.26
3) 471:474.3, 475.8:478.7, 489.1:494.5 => -0.05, 5.26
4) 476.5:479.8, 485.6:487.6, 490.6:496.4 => 0.01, 5.21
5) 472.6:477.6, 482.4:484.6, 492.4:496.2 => -0.02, 5.23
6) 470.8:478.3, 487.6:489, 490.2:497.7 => 0.07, 5.1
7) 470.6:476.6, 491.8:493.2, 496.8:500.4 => 0.03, 5.16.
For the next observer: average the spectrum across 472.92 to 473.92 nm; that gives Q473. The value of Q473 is 5.06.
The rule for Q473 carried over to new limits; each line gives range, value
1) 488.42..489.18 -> 4.42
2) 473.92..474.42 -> 5.08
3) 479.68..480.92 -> 5.42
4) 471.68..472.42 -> 5.39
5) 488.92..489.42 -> 4.89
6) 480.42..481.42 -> 5.65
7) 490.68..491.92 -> 4.81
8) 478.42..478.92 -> 5.29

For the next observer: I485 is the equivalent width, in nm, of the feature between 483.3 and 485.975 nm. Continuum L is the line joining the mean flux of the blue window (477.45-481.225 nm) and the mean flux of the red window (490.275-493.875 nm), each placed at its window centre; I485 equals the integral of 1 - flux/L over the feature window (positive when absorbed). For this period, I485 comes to -0.04 nm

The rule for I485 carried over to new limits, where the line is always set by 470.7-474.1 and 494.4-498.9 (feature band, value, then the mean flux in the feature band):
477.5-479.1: -0.030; 5.4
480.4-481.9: -0.089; 5.57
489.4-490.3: 0.038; 4.91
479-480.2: -0.024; 5.38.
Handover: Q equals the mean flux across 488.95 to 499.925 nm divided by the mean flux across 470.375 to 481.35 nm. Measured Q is 0.93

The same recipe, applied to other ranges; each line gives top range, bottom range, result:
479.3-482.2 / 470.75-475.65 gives 1.02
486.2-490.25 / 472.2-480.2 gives 0.93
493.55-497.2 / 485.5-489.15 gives 1.01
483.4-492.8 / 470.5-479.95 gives 0.93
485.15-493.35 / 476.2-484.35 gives 0.91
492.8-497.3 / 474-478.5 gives 0.94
